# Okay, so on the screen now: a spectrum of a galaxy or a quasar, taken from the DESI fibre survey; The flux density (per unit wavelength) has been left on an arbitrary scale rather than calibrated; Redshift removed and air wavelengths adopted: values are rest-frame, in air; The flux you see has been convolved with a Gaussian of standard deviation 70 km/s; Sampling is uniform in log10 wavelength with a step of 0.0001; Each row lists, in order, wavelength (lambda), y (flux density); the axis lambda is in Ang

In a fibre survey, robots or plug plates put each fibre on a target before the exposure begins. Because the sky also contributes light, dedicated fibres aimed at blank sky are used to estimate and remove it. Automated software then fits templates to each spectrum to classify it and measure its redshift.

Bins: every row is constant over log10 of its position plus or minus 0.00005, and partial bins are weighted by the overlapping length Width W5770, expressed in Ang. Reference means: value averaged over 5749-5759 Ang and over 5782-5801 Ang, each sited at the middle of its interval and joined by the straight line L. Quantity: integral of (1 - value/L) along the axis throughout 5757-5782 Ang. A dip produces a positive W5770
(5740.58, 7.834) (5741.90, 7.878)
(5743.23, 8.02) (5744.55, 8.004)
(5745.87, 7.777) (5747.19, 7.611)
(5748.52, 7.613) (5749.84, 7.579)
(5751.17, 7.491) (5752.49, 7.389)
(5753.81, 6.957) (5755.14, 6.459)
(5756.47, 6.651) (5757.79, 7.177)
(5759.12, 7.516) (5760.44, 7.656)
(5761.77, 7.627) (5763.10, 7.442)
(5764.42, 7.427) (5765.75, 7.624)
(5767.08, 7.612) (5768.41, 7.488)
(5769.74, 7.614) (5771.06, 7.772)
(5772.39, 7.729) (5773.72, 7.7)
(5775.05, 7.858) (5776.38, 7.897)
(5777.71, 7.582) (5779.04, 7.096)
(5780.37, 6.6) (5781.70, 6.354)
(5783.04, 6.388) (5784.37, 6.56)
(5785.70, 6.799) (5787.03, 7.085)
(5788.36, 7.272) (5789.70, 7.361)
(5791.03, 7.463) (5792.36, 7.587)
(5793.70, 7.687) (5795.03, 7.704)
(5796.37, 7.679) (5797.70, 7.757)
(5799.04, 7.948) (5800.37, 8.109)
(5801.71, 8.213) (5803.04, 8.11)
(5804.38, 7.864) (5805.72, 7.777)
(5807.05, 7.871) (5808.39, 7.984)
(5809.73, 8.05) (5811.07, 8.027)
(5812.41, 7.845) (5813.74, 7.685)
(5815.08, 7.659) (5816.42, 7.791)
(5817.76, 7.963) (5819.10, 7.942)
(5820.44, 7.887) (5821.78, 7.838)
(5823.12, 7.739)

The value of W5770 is -0.9 Ang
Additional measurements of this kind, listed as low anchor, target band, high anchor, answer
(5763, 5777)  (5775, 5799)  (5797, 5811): 1.69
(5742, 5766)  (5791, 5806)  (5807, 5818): -0.14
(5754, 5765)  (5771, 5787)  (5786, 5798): 0.46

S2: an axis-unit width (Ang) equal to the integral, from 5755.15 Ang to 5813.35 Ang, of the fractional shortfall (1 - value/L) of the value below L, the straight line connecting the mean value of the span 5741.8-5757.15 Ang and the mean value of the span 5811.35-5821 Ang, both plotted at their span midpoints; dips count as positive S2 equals 1.0 Ang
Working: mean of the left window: 7.43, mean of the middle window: 7.51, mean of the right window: 7.84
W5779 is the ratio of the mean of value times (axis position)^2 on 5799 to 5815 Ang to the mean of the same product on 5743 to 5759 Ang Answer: 1.10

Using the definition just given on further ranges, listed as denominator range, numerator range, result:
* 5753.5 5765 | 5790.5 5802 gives 1.09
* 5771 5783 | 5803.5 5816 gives 1.09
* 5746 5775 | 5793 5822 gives 1.08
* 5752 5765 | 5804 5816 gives 1.11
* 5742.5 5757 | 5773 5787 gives 0.97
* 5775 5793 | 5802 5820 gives 1.12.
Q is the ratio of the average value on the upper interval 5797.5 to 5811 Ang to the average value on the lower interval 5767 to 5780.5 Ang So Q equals 1.05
